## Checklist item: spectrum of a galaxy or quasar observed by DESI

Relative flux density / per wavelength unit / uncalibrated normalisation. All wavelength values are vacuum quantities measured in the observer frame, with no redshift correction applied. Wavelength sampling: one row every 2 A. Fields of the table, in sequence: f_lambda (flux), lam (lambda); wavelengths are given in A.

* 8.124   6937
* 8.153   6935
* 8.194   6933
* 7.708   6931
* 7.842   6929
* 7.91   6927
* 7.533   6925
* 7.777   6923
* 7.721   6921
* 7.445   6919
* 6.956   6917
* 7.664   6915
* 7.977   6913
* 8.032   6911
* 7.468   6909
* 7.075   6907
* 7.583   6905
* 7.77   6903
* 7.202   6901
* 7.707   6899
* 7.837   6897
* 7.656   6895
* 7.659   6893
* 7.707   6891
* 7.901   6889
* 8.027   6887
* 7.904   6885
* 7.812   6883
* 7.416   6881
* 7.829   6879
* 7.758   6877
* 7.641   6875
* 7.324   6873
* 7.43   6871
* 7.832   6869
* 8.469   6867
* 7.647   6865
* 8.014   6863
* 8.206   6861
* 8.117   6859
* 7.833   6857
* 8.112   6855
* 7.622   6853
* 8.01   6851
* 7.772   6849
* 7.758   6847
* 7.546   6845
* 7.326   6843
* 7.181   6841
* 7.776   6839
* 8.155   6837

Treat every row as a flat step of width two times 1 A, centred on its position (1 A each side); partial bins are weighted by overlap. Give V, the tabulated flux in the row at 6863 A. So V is 8.014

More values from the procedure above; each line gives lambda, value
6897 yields 7.837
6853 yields 7.622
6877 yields 7.758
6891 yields 7.707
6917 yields 6.956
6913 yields 7.977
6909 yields 7.468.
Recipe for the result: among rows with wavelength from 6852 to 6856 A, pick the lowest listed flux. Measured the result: 7.622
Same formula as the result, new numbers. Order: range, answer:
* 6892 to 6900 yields 7.656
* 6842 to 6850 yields 7.326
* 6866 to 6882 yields 7.324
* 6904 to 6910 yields 7.075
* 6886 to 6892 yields 7.707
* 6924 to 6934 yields 7.533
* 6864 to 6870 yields 7.647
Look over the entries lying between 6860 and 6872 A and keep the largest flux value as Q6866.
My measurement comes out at 8.469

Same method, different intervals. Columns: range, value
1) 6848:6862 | 8.206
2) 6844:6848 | 7.758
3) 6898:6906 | 7.77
